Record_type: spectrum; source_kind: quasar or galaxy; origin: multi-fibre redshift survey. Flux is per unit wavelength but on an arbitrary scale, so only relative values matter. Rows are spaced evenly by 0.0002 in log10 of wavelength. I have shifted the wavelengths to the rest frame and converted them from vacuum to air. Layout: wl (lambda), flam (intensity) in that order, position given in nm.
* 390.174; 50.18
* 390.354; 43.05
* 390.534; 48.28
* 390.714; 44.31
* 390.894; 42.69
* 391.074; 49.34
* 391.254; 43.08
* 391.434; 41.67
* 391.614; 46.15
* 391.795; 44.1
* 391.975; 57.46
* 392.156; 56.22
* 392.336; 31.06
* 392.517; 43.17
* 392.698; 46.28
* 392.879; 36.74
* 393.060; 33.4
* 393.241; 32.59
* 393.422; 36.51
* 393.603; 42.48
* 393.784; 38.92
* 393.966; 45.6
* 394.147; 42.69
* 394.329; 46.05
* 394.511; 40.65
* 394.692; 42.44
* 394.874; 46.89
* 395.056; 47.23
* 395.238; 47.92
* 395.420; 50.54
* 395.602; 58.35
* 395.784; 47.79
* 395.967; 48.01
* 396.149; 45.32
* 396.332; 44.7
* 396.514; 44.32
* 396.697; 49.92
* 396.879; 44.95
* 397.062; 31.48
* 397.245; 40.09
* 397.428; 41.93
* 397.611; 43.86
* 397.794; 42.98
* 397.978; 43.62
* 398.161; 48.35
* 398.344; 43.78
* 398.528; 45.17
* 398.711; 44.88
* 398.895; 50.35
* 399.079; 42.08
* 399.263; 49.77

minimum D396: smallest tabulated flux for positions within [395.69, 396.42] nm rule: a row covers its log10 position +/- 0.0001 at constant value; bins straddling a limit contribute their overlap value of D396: 44.7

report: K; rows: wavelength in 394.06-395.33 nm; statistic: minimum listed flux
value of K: 40.65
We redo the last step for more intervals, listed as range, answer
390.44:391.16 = 42.69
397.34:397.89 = 41.93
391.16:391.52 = 41.67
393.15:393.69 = 32.59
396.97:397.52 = 31.48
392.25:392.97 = 31.06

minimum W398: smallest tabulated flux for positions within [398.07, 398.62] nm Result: 43.78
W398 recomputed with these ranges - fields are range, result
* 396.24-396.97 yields 44.32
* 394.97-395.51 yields 47.23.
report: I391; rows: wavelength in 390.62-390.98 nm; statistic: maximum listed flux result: 44.31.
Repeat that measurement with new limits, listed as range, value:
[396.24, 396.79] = 49.92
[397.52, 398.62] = 48.35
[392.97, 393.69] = 42.48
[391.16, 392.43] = 57.46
